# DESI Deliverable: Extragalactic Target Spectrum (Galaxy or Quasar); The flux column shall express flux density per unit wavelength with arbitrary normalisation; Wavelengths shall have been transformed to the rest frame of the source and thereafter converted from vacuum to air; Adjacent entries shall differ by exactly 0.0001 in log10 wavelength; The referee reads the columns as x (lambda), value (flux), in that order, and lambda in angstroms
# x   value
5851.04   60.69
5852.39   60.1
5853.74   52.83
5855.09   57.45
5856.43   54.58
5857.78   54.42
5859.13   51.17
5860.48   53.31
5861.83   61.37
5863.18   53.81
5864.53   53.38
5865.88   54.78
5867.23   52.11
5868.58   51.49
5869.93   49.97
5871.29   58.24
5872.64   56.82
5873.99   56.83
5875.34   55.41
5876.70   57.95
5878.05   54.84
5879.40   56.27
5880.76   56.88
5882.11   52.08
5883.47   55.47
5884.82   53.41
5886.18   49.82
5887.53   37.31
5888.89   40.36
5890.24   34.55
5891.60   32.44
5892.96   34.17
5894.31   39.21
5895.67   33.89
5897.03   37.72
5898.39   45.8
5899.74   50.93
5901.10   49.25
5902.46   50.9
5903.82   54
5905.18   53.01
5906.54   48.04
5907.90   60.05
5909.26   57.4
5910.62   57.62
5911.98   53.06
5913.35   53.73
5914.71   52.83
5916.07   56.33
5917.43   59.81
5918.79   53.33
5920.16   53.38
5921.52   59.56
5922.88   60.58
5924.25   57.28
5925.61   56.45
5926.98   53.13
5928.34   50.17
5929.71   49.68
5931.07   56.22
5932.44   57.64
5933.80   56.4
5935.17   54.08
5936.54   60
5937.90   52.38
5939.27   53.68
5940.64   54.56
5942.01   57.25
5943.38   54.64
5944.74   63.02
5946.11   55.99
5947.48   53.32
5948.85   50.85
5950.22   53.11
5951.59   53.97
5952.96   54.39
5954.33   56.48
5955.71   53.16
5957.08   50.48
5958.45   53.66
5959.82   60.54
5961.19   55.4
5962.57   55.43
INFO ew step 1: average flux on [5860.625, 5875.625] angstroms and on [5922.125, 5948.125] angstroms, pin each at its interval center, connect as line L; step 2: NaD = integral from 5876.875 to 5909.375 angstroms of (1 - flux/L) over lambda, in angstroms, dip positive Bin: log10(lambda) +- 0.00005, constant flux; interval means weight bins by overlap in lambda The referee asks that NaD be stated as 4.6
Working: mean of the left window 54.9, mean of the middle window 47.4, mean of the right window 55.6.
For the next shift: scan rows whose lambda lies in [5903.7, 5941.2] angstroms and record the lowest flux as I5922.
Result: 48.04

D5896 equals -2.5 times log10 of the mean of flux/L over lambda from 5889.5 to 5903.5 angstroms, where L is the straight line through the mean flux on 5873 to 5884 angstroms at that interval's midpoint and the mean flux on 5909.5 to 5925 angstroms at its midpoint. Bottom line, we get 0.33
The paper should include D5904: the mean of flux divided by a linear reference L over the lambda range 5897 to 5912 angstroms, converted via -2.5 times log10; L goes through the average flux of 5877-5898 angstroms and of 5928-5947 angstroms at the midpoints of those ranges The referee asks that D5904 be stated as -0.076 mag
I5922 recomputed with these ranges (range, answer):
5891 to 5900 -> 32.44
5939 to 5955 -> 50.85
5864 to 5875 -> 49.97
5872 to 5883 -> 52.08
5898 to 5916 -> 45.8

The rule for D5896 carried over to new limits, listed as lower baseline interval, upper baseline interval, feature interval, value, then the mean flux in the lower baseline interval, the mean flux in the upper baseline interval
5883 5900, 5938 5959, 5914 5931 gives -0.141 mag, 41.6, 54.5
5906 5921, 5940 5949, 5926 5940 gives 0.026 mag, 55.2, 56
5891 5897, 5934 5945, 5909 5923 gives -0.231 mag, 35.3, 56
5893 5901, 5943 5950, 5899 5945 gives -0.138 mag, 41.5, 55.5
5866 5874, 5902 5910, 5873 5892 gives 0.086 mag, 54.1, 54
